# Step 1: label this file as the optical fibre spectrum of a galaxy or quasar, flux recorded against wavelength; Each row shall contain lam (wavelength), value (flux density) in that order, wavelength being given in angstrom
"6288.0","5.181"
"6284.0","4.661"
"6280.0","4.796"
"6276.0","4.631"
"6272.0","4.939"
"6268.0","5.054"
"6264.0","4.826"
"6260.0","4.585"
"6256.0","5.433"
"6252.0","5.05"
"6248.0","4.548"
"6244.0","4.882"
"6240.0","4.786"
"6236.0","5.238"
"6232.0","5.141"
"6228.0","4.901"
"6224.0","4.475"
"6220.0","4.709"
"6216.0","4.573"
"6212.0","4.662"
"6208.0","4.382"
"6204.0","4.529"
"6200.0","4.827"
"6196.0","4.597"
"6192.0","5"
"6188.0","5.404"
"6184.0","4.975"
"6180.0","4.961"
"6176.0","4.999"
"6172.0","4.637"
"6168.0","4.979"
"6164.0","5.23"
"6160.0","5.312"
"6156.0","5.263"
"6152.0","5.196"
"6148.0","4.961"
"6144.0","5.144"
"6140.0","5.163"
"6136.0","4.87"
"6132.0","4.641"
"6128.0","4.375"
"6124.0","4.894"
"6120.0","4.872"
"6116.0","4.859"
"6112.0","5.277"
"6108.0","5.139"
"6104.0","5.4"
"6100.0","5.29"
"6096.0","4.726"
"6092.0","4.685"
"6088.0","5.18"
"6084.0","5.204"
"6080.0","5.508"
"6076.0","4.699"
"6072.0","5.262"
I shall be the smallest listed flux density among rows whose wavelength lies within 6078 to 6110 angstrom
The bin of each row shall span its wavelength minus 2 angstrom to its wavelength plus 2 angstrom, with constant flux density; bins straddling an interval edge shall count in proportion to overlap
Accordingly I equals 4.685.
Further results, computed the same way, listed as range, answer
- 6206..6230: 4.382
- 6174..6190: 4.961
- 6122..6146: 4.375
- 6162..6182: 4.637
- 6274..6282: 4.631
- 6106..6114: 5.139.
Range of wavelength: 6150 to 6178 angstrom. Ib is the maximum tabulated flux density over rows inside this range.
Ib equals 5.312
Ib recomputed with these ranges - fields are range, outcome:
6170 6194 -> 5.404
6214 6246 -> 5.238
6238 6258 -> 5.433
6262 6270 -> 5.054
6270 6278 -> 4.939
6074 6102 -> 5.508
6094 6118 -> 5.4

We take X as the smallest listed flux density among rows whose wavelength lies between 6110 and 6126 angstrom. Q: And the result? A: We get 4.859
